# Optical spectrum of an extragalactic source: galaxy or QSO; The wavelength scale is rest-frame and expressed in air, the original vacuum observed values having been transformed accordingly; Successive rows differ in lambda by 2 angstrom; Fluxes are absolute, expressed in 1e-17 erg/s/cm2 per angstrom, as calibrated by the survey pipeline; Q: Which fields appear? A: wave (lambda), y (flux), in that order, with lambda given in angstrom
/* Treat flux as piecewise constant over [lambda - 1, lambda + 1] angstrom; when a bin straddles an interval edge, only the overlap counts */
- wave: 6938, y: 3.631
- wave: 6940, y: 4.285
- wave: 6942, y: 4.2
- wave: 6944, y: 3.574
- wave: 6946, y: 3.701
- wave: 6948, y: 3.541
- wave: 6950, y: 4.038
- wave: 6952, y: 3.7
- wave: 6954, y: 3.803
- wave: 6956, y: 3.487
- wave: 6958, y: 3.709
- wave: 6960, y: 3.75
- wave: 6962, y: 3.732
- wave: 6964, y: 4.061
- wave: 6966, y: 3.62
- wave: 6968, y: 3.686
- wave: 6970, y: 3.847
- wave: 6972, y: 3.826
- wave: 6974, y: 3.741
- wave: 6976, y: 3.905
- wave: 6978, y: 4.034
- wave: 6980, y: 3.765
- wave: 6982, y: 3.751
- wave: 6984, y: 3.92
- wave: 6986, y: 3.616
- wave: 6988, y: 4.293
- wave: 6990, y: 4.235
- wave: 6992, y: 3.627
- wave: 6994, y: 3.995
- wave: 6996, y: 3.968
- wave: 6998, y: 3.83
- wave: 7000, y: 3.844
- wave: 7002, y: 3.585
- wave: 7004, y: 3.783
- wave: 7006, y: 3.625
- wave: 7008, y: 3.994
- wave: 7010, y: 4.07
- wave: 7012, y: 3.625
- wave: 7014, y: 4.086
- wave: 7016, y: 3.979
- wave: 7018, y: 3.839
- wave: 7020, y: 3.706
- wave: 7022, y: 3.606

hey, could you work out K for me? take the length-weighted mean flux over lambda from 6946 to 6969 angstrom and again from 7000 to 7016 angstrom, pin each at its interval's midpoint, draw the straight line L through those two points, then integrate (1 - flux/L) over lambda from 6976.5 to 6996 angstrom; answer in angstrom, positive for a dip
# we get -0.64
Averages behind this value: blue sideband 3.74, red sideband 3.83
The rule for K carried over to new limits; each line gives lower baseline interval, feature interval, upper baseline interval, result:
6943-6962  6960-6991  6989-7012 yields -0.72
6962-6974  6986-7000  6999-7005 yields -0.75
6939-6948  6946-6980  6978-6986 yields 0.68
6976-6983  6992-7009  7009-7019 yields 0.35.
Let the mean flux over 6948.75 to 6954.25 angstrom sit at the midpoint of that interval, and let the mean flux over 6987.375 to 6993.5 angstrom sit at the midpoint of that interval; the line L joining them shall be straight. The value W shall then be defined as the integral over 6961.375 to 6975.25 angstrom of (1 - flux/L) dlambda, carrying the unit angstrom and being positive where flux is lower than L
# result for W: 0.46 angstrom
